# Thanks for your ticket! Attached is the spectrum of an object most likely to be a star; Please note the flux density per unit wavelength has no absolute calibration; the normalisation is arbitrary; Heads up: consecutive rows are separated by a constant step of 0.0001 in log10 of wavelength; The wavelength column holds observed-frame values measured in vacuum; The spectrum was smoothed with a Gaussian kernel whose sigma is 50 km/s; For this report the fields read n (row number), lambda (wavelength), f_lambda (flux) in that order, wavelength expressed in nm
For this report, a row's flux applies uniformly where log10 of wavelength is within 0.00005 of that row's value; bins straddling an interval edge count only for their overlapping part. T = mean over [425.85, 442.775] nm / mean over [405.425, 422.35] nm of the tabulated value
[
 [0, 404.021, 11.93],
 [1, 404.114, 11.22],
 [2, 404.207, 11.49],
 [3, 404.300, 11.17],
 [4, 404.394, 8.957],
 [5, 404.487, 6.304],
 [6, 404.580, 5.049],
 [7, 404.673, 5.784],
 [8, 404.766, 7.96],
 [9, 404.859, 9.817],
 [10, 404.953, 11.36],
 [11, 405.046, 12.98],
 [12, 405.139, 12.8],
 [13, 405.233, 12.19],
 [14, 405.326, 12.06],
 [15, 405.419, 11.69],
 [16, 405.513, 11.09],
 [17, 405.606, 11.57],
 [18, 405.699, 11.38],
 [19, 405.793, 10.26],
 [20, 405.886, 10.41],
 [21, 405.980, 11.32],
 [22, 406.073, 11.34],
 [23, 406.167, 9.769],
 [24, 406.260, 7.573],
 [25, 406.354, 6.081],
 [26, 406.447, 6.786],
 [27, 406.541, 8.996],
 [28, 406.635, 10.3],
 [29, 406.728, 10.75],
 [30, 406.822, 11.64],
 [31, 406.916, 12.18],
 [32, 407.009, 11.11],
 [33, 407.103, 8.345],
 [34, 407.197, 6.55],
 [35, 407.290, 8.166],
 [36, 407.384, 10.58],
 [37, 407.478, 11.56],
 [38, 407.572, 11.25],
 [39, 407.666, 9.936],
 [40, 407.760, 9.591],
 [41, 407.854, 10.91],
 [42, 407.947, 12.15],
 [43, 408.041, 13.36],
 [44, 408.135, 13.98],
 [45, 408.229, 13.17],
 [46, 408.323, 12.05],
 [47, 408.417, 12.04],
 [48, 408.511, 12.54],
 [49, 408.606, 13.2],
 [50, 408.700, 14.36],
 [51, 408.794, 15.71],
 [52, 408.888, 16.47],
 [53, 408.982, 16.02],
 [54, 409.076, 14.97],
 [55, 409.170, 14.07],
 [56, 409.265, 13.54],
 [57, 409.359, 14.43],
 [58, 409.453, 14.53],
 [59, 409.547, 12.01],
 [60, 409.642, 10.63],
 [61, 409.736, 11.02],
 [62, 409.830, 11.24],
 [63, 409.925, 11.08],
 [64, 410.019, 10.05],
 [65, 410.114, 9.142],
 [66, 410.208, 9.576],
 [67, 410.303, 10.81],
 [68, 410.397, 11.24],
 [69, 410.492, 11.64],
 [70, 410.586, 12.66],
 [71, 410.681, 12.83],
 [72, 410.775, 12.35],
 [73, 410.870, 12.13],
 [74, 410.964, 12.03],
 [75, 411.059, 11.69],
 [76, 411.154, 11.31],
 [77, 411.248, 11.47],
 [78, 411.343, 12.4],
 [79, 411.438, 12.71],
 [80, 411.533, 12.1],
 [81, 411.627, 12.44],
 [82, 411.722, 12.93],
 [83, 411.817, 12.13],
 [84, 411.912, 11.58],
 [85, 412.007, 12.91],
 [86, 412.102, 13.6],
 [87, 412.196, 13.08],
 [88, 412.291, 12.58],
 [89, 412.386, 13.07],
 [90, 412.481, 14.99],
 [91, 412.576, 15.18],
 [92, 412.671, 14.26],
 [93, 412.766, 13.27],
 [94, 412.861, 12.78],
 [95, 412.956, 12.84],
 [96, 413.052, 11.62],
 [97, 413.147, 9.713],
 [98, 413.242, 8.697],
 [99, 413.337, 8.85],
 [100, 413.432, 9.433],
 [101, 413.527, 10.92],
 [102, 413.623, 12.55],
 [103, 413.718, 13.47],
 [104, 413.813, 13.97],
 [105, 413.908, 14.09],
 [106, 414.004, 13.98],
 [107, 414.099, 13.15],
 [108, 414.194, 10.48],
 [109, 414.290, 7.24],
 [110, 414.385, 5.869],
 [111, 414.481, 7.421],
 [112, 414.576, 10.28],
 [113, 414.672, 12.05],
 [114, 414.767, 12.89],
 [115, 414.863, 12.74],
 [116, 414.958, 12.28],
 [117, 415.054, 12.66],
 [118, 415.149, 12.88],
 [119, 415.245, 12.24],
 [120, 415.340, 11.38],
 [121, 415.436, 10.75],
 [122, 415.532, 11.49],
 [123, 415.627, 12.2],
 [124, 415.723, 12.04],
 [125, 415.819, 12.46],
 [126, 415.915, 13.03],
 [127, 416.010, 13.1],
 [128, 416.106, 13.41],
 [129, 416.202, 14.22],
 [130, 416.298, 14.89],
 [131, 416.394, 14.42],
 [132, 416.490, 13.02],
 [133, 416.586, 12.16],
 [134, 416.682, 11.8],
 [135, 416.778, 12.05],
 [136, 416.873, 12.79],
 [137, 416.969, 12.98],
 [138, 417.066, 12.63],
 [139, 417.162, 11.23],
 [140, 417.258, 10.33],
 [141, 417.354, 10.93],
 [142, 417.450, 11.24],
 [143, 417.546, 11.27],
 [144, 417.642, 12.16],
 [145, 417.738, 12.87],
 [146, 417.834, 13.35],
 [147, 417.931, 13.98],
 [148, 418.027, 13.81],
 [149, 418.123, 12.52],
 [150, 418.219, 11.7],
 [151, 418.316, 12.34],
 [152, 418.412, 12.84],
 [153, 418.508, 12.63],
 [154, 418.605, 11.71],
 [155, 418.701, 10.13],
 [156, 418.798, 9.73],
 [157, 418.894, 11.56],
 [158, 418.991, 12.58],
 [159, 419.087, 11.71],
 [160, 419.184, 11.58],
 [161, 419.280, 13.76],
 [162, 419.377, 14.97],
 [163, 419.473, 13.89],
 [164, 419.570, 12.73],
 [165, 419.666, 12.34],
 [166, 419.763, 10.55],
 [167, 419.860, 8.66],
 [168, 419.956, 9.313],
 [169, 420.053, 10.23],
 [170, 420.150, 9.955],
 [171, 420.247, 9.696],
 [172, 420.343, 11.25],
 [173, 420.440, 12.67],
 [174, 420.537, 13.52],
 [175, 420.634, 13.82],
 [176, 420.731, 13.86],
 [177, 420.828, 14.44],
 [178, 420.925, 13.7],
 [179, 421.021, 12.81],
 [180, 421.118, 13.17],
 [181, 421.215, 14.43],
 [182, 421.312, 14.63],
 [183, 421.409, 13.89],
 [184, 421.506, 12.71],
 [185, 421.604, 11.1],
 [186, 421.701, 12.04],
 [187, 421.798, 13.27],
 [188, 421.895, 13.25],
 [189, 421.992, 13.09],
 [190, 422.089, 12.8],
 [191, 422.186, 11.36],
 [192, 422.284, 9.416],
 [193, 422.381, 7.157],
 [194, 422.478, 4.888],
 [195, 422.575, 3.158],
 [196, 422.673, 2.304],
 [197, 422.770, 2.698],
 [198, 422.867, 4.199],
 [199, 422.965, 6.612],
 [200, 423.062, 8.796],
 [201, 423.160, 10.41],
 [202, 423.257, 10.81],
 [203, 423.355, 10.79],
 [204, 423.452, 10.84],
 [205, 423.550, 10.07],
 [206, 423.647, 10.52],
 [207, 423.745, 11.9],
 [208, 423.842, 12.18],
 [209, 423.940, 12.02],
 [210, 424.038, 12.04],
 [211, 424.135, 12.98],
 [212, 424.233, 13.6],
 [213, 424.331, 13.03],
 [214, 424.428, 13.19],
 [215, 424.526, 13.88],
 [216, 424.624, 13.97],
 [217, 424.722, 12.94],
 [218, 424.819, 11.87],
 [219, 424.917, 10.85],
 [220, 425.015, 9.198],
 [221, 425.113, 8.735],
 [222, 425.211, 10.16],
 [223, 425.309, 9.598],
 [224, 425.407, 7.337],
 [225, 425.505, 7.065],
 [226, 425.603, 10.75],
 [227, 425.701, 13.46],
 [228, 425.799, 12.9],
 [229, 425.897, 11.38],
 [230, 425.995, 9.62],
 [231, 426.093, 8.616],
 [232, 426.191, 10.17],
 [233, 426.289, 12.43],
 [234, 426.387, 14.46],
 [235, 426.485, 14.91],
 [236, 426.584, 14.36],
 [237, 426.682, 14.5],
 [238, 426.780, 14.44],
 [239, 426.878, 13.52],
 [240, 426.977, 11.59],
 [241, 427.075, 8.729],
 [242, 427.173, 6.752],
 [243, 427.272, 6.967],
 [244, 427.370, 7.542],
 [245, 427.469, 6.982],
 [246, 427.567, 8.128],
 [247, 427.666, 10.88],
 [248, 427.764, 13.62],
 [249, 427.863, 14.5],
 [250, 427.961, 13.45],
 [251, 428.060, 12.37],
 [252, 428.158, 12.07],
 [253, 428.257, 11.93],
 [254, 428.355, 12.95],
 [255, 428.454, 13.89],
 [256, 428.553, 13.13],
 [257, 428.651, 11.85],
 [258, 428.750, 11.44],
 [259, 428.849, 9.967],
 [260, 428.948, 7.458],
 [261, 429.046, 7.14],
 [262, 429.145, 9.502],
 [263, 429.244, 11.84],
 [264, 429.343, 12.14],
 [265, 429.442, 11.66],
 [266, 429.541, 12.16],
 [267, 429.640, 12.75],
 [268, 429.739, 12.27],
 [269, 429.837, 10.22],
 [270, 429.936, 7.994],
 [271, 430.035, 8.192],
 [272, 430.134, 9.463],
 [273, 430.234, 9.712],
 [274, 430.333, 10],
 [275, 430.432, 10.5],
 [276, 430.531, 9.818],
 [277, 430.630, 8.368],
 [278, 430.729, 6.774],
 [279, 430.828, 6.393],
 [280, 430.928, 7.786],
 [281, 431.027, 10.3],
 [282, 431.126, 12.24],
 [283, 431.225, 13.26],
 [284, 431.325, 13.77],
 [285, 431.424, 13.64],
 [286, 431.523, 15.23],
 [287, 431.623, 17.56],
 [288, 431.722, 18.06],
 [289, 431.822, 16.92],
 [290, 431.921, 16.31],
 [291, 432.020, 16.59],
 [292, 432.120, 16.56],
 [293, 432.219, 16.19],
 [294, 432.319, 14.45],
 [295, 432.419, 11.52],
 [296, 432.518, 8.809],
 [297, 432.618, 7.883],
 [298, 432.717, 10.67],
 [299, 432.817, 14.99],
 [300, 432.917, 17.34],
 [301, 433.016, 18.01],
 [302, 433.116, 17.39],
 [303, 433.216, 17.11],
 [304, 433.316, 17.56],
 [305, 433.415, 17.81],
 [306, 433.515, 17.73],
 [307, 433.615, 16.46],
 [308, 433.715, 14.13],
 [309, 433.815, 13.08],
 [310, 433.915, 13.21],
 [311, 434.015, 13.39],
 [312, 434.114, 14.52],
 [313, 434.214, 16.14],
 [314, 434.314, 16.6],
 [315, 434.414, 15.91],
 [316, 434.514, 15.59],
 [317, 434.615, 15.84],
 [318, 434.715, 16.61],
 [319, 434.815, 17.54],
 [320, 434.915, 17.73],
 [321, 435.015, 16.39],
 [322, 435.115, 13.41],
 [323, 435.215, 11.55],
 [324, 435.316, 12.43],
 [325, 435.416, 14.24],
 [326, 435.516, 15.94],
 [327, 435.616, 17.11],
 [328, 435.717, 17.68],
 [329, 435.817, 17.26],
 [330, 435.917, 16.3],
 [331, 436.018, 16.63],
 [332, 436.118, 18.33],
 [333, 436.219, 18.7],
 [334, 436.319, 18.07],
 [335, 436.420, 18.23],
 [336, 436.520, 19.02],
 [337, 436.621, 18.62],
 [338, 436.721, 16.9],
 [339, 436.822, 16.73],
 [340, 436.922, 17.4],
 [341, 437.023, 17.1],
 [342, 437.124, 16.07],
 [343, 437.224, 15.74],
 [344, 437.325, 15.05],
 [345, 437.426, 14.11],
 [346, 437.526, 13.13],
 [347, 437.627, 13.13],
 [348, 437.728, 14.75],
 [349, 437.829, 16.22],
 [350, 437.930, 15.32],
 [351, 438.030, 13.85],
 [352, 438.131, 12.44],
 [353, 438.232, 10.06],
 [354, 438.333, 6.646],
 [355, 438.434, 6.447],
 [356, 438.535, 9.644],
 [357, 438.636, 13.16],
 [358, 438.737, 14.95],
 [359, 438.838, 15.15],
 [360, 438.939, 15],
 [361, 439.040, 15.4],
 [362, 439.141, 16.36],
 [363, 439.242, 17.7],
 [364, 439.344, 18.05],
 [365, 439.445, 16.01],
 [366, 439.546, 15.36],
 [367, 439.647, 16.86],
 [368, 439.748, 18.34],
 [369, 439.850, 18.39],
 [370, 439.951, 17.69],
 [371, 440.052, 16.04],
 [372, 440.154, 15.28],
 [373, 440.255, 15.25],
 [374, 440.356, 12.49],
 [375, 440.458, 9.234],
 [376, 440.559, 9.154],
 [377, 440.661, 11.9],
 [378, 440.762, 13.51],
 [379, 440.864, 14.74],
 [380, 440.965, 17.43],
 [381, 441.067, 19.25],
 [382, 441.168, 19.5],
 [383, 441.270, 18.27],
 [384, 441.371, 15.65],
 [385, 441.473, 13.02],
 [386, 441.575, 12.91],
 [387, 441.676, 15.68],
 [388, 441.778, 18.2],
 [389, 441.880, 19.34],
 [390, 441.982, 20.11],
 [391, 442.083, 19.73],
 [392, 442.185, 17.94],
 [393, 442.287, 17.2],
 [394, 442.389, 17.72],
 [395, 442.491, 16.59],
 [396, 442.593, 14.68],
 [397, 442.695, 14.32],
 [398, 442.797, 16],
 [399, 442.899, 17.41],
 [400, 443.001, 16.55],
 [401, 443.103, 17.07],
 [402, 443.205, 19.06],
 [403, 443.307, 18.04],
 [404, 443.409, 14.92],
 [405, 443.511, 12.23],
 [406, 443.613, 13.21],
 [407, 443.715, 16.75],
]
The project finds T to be 1.2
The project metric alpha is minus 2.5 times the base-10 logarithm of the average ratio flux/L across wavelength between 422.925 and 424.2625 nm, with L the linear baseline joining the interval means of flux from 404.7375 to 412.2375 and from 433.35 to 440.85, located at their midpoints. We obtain 0.23 mag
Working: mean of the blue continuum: 11.6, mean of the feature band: 11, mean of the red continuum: 15.2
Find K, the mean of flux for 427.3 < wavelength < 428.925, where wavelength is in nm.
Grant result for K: 11.4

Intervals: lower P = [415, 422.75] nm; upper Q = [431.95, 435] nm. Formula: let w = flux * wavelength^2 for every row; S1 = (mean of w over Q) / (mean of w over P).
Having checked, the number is 1.4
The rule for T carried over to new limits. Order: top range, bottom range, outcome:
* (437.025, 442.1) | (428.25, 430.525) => 1.39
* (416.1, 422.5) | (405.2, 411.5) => 1.06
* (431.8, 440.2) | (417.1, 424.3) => 1.36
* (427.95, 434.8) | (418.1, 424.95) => 1.15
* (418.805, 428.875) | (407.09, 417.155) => 0.93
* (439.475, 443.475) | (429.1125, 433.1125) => 1.32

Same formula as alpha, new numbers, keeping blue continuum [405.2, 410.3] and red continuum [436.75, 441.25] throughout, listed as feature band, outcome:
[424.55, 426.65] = 0.183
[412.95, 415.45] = 0.078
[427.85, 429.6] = 0.177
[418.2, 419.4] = 0.048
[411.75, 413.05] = -0.110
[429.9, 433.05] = 0.132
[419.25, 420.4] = 0.115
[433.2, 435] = -0.125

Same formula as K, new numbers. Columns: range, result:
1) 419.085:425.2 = 11.2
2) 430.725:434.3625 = 14.3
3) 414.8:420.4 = 12.1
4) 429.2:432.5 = 12.1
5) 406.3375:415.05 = 11.8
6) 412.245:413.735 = 12.1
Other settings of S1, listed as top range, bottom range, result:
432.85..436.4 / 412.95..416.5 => 1.50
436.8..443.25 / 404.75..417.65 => 1.49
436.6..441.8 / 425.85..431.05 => 1.46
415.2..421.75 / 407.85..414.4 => 1.04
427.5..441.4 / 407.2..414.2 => 1.29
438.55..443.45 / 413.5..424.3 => 1.54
